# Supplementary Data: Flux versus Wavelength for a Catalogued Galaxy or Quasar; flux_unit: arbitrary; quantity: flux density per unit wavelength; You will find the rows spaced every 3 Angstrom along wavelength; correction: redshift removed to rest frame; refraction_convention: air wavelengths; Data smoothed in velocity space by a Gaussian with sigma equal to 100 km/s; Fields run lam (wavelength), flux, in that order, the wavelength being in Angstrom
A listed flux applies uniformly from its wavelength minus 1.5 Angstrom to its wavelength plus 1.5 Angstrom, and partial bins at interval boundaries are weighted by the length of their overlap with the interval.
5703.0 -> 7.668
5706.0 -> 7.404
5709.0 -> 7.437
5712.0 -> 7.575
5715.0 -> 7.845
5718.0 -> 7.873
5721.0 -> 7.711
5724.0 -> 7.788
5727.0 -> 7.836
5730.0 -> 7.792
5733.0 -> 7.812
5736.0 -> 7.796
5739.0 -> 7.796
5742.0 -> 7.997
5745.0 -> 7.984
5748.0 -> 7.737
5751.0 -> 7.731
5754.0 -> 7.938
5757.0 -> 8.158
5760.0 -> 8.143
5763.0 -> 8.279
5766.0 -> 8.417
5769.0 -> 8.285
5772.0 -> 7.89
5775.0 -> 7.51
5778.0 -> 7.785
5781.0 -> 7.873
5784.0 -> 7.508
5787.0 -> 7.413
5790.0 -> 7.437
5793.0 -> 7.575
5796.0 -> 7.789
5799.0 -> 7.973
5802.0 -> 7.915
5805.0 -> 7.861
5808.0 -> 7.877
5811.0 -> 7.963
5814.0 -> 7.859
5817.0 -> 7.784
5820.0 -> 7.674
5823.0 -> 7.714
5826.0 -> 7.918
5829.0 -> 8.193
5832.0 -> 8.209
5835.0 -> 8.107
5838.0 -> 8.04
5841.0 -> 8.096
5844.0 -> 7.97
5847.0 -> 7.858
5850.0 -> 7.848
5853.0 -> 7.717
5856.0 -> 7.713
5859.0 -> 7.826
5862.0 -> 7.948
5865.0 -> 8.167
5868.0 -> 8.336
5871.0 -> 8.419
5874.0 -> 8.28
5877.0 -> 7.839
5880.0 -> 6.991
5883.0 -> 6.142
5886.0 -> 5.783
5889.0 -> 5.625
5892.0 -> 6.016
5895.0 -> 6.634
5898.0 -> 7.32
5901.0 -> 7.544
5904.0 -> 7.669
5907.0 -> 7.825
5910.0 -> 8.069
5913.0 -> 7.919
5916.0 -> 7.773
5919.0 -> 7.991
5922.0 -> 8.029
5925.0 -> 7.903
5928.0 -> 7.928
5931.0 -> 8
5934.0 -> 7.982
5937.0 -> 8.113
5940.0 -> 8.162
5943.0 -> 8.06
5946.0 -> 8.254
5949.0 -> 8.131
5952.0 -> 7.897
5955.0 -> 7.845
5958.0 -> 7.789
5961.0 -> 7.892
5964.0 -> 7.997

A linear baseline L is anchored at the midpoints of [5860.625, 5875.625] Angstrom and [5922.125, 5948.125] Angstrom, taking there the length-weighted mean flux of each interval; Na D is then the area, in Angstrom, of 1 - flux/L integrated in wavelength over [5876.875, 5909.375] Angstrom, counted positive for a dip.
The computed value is 5.24 Angstrom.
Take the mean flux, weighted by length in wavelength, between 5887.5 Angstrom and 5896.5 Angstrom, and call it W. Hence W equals 6.09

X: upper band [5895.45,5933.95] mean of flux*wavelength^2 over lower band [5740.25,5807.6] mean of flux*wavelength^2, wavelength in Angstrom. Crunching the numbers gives 1.04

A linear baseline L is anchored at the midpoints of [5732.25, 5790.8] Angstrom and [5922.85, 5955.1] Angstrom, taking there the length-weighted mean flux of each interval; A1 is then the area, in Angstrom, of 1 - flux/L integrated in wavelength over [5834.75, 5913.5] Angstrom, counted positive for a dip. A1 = 4.4 Angstrom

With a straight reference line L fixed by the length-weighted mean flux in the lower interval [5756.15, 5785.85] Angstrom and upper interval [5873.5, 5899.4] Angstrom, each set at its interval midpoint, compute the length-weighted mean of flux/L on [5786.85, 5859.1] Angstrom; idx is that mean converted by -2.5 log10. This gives -0.07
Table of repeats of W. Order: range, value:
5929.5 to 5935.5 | 7.99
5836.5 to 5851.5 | 7.96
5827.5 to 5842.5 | 8.13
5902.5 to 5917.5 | 7.85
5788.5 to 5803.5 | 7.74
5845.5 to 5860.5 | 7.79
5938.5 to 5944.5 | 8.11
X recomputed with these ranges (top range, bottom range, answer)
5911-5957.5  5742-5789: 1.07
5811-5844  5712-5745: 1.05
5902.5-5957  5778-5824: 1.08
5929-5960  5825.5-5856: 1.04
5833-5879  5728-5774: 1.04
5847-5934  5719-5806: 1.01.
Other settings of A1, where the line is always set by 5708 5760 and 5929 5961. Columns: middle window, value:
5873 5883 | 0.65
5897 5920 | 0.62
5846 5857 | 0.20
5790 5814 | 0.19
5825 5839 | -0.33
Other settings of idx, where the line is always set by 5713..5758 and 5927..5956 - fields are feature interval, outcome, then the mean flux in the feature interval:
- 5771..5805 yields 0.027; 7.7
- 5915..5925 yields 0.012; 7.93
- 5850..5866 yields 0.014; 7.86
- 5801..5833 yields 0.003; 7.9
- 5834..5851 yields -0.005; 7.99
